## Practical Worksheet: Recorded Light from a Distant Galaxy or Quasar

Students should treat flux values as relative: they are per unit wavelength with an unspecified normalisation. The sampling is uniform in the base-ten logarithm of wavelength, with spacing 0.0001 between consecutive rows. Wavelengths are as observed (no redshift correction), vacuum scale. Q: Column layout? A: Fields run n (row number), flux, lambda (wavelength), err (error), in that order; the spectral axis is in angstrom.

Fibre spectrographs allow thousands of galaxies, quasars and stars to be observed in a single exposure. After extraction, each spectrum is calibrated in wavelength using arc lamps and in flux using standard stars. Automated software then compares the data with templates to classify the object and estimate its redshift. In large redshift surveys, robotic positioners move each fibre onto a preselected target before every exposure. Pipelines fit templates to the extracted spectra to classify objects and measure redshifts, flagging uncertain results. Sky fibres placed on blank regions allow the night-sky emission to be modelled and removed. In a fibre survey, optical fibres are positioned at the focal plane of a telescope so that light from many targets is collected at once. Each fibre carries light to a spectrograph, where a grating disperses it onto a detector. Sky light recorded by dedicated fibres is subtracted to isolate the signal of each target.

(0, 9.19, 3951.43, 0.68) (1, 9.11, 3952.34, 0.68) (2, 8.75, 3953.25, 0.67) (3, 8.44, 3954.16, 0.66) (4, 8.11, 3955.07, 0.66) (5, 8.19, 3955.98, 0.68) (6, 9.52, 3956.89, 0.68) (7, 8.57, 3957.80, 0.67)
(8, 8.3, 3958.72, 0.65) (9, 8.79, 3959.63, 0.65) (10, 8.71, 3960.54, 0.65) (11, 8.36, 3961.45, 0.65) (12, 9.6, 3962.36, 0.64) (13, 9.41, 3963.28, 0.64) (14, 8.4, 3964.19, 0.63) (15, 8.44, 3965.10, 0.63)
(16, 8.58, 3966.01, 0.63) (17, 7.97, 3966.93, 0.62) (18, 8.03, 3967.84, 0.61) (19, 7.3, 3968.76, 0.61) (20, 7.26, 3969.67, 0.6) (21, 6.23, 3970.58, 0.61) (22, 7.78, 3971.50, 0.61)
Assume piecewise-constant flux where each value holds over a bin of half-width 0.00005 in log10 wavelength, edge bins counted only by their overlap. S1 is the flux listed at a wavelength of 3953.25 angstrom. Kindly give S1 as 8.75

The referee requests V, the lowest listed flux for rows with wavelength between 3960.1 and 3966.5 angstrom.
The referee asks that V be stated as 8.36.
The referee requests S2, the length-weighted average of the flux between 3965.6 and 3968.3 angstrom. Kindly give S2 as 8.17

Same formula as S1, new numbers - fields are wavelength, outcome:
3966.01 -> 8.58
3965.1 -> 8.44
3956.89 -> 9.52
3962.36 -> 9.6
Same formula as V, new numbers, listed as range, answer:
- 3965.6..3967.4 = 7.97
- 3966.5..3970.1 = 7.26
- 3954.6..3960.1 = 8.11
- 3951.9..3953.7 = 8.75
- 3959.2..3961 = 8.71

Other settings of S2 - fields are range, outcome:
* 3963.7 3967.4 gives 8.37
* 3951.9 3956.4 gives 8.52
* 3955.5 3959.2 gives 8.63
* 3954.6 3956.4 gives 8.16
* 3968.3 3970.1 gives 7.28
